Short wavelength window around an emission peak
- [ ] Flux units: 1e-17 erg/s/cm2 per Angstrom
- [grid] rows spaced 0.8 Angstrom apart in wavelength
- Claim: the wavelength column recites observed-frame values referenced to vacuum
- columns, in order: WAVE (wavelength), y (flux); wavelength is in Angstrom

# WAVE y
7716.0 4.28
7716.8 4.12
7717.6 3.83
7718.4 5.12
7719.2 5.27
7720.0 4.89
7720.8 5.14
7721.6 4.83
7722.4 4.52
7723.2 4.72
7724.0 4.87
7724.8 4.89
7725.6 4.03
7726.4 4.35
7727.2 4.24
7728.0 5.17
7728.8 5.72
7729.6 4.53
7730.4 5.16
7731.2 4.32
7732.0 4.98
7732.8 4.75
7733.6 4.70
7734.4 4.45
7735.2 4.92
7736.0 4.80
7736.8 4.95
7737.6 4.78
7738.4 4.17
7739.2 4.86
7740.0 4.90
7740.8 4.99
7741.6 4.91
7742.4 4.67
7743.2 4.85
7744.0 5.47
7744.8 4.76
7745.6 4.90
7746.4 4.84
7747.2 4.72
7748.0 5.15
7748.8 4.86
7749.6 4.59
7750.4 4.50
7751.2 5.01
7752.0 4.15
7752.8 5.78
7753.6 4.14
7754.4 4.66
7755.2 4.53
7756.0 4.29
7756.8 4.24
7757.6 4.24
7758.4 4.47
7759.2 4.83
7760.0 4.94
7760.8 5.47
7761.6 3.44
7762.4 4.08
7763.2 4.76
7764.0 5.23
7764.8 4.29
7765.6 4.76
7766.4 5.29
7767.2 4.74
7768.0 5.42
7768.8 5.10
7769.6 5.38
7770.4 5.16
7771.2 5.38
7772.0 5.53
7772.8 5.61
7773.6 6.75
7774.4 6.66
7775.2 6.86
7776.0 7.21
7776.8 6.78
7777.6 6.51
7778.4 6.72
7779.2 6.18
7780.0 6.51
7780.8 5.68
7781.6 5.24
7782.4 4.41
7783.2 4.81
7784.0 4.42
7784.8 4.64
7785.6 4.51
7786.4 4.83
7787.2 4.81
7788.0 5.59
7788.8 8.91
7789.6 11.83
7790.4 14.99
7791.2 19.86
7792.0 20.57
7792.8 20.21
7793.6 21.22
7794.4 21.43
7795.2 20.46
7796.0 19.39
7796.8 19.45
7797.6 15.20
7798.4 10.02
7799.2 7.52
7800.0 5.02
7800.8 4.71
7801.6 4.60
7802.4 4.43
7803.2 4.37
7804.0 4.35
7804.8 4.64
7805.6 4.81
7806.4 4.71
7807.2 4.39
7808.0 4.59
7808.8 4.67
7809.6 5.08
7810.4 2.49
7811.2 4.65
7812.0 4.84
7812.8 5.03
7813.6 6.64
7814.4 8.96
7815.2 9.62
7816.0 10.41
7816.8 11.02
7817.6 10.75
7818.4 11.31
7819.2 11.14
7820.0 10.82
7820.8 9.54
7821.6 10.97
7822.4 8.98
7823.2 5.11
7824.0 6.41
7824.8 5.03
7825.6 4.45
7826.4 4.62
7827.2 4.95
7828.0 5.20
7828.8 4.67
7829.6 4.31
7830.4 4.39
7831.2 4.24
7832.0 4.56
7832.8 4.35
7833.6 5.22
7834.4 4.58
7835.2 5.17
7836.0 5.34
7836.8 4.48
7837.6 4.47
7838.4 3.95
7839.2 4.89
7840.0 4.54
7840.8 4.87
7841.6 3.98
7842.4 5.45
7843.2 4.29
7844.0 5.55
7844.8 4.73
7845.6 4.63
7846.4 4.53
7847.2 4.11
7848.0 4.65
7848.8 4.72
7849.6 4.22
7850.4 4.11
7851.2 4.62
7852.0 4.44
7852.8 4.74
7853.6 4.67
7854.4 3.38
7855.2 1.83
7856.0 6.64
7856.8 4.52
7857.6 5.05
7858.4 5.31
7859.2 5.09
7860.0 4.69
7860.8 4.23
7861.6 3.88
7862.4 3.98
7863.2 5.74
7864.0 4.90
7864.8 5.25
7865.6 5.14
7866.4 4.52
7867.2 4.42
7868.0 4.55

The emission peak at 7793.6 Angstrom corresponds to H-alpha 6563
